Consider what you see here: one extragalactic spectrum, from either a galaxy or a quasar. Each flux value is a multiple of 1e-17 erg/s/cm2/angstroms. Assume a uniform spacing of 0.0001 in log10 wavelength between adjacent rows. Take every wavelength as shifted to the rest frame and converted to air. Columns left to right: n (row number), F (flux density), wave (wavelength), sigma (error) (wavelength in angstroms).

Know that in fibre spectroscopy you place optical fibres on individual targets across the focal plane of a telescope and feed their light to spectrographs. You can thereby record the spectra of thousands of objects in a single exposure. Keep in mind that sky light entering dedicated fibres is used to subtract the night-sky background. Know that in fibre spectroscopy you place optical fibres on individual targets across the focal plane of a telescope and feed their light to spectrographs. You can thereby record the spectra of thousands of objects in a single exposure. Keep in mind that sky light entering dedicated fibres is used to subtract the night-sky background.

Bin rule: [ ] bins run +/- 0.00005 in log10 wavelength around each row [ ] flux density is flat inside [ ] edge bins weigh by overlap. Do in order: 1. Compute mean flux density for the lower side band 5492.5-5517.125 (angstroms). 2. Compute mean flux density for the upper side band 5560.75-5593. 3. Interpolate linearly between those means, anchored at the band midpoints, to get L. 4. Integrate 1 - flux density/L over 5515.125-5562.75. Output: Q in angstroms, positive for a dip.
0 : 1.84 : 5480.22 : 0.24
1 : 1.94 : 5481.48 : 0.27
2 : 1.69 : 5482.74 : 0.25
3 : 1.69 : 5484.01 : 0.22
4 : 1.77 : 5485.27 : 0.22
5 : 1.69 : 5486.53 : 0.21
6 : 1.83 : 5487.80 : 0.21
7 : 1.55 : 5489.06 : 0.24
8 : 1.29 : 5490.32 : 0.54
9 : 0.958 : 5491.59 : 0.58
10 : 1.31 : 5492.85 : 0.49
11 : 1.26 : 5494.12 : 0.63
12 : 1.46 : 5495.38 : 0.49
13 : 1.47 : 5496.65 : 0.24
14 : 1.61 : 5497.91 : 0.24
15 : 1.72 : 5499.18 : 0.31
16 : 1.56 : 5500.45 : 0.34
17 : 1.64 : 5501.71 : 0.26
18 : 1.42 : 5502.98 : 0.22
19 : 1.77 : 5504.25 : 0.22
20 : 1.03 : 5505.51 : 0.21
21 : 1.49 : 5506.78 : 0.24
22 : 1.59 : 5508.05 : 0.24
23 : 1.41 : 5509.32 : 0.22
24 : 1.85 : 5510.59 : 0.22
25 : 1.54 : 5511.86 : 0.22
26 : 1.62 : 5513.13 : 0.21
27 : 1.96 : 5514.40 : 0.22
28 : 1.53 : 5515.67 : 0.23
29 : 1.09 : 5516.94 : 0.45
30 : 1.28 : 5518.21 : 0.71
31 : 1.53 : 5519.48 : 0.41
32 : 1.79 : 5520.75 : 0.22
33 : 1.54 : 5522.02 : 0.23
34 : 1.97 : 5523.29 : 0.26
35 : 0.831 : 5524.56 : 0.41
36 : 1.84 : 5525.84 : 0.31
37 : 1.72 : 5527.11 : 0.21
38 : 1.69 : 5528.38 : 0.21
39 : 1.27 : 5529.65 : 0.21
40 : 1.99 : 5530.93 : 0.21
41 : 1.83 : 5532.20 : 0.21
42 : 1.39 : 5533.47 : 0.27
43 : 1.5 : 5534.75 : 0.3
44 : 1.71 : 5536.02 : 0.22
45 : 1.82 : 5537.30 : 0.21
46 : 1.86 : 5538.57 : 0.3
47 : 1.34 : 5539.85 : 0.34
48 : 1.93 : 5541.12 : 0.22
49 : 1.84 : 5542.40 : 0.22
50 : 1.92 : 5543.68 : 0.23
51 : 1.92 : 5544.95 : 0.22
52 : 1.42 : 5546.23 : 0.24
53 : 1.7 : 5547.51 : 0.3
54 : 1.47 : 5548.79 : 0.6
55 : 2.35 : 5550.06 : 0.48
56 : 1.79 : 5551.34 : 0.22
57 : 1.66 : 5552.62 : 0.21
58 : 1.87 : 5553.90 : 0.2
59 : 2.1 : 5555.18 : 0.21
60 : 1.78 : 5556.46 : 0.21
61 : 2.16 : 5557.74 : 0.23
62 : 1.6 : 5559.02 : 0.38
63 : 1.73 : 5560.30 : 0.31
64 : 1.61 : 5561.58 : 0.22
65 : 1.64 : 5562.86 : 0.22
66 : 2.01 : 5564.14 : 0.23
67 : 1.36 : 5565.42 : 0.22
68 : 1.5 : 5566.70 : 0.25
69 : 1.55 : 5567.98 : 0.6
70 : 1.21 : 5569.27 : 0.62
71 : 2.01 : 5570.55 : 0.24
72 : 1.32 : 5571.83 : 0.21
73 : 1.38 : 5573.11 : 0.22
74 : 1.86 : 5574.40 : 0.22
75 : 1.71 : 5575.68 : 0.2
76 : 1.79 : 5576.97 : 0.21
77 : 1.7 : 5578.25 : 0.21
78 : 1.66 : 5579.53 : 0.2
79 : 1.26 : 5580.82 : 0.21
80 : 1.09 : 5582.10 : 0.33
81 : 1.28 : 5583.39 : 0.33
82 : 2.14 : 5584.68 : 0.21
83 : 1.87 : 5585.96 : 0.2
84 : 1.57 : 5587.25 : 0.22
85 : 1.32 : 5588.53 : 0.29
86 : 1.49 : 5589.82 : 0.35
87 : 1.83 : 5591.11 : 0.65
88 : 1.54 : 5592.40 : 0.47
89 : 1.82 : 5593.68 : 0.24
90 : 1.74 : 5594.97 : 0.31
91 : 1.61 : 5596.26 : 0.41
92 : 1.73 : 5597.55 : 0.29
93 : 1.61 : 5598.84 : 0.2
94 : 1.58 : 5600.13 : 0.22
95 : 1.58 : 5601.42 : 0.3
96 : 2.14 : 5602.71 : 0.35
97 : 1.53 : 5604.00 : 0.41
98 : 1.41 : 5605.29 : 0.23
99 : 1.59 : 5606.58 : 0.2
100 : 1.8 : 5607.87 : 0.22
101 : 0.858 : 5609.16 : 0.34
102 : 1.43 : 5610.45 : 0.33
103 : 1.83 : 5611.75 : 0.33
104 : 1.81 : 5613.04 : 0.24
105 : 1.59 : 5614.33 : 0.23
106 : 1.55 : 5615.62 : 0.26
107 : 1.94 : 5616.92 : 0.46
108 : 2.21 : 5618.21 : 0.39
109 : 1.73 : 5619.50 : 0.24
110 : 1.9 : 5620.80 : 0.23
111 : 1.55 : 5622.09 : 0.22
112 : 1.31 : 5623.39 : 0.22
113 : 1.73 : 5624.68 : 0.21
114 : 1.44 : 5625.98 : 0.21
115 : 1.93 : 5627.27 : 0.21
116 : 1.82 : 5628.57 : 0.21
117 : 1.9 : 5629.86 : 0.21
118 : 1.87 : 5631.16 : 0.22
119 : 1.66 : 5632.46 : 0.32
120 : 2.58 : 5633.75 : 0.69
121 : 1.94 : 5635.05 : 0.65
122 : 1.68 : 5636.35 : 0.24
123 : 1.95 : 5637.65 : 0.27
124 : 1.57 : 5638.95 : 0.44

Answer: -3.95 angstroms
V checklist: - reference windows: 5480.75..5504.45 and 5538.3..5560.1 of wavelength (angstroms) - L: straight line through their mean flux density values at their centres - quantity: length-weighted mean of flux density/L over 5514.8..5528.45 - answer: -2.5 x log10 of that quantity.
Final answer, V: 0.10 mag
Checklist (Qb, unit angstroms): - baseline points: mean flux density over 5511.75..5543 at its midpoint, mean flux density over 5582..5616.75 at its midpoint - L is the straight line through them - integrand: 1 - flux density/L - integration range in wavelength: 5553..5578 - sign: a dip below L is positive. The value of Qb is -1.2 angstroms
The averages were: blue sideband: 1.62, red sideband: 1.62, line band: 1.69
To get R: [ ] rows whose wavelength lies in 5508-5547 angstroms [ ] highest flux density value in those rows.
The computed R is 1.99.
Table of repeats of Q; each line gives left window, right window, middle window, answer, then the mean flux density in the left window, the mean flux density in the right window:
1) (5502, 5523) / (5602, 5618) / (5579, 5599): 0.3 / 1.54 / 1.64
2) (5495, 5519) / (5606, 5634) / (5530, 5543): -1.1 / 1.53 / 1.72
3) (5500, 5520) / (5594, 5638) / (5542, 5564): -2.8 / 1.52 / 1.72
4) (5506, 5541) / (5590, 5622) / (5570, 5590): 0.7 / 1.59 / 1.68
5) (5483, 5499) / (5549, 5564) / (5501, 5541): 1.8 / 1.5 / 1.84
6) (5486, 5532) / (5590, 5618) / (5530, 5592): -3.3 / 1.53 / 1.65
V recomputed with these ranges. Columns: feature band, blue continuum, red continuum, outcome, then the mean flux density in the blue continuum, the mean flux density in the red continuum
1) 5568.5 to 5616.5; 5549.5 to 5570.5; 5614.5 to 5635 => 0.11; 1.75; 1.81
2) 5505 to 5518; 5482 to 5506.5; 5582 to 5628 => 0.02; 1.51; 1.65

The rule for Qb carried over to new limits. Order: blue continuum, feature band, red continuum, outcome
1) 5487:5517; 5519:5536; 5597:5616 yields -0.9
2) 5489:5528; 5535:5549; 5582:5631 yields -1.5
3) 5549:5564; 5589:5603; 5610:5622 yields 0.9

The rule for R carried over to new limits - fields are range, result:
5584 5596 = 2.14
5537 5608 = 2.35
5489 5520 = 1.96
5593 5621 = 2.21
